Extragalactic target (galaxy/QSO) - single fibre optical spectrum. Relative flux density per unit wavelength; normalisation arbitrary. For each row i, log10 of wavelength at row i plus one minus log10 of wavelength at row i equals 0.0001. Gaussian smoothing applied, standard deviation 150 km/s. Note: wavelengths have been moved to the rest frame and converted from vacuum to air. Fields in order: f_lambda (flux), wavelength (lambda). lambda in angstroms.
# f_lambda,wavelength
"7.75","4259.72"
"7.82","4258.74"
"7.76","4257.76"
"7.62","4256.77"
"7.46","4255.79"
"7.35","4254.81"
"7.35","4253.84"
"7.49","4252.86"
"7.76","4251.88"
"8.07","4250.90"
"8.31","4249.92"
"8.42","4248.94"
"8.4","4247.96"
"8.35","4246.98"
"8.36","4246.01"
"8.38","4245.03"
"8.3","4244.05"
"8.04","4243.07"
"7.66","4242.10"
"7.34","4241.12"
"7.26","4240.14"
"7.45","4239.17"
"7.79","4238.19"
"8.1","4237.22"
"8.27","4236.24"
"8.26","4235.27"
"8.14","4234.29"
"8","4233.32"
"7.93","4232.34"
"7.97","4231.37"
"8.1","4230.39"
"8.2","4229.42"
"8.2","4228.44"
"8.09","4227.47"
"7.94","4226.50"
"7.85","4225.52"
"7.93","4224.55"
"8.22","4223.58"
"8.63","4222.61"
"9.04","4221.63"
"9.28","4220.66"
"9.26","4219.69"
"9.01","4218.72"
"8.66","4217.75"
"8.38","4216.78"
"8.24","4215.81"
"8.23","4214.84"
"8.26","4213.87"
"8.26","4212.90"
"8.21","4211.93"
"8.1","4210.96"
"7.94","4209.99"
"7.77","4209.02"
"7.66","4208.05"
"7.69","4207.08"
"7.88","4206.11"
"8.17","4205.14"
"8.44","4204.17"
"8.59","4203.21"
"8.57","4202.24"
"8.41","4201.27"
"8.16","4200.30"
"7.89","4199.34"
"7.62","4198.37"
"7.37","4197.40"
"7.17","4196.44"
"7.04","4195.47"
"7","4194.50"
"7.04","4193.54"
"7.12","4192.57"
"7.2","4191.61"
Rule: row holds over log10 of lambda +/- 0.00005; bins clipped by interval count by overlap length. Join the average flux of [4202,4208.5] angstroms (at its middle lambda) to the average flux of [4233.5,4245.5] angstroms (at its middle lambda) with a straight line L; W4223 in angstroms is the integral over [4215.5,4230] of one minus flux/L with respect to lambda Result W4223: -0.8 angstroms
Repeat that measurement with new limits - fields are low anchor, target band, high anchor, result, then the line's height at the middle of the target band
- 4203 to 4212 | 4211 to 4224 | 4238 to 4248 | -0.9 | 7.99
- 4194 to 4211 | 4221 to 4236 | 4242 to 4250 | -0.1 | 8.1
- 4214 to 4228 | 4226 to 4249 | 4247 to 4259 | 0.3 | 8.15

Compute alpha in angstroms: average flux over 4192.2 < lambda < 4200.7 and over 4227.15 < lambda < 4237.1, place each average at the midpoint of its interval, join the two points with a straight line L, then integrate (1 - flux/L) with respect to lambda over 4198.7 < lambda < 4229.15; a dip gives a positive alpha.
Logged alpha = -2.17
